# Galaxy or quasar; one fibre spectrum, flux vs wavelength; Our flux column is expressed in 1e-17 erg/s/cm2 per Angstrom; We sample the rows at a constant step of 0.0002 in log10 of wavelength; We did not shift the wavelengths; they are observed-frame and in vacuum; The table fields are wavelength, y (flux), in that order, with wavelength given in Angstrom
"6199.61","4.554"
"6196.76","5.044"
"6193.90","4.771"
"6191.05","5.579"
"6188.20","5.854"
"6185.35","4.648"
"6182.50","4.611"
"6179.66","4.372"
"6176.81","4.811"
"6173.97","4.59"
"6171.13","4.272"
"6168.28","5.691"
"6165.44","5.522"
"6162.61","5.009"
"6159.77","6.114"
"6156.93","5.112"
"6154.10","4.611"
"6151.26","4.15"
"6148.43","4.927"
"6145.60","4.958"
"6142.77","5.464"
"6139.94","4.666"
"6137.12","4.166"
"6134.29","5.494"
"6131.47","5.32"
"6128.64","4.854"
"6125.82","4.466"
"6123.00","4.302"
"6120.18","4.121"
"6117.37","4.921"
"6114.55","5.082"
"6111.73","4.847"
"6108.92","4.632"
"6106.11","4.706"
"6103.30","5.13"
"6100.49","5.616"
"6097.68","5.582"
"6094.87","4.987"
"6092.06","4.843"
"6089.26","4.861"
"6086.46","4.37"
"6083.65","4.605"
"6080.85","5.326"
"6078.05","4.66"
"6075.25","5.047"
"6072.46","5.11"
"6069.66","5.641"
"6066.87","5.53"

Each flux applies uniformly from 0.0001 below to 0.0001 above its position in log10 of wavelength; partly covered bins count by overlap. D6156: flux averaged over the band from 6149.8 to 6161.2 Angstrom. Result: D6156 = 4.99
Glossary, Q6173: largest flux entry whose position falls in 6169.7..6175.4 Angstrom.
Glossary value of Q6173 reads 4.59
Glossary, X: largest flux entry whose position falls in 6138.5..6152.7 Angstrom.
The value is 5.464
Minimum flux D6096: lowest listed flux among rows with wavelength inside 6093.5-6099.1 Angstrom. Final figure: 4.987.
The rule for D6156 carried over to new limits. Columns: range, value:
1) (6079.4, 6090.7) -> 4.79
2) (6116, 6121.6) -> 4.52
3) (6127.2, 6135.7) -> 5.22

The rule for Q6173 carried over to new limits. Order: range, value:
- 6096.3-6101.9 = 5.616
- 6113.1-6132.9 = 5.32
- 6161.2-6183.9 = 5.691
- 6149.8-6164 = 6.114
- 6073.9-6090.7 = 5.326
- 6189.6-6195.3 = 5.579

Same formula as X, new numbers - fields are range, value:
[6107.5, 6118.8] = 5.082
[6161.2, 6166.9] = 5.522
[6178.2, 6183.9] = 4.611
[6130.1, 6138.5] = 5.494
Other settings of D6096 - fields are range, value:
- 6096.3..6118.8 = 4.632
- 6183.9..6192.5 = 4.648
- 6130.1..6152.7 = 4.15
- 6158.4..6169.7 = 5.009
